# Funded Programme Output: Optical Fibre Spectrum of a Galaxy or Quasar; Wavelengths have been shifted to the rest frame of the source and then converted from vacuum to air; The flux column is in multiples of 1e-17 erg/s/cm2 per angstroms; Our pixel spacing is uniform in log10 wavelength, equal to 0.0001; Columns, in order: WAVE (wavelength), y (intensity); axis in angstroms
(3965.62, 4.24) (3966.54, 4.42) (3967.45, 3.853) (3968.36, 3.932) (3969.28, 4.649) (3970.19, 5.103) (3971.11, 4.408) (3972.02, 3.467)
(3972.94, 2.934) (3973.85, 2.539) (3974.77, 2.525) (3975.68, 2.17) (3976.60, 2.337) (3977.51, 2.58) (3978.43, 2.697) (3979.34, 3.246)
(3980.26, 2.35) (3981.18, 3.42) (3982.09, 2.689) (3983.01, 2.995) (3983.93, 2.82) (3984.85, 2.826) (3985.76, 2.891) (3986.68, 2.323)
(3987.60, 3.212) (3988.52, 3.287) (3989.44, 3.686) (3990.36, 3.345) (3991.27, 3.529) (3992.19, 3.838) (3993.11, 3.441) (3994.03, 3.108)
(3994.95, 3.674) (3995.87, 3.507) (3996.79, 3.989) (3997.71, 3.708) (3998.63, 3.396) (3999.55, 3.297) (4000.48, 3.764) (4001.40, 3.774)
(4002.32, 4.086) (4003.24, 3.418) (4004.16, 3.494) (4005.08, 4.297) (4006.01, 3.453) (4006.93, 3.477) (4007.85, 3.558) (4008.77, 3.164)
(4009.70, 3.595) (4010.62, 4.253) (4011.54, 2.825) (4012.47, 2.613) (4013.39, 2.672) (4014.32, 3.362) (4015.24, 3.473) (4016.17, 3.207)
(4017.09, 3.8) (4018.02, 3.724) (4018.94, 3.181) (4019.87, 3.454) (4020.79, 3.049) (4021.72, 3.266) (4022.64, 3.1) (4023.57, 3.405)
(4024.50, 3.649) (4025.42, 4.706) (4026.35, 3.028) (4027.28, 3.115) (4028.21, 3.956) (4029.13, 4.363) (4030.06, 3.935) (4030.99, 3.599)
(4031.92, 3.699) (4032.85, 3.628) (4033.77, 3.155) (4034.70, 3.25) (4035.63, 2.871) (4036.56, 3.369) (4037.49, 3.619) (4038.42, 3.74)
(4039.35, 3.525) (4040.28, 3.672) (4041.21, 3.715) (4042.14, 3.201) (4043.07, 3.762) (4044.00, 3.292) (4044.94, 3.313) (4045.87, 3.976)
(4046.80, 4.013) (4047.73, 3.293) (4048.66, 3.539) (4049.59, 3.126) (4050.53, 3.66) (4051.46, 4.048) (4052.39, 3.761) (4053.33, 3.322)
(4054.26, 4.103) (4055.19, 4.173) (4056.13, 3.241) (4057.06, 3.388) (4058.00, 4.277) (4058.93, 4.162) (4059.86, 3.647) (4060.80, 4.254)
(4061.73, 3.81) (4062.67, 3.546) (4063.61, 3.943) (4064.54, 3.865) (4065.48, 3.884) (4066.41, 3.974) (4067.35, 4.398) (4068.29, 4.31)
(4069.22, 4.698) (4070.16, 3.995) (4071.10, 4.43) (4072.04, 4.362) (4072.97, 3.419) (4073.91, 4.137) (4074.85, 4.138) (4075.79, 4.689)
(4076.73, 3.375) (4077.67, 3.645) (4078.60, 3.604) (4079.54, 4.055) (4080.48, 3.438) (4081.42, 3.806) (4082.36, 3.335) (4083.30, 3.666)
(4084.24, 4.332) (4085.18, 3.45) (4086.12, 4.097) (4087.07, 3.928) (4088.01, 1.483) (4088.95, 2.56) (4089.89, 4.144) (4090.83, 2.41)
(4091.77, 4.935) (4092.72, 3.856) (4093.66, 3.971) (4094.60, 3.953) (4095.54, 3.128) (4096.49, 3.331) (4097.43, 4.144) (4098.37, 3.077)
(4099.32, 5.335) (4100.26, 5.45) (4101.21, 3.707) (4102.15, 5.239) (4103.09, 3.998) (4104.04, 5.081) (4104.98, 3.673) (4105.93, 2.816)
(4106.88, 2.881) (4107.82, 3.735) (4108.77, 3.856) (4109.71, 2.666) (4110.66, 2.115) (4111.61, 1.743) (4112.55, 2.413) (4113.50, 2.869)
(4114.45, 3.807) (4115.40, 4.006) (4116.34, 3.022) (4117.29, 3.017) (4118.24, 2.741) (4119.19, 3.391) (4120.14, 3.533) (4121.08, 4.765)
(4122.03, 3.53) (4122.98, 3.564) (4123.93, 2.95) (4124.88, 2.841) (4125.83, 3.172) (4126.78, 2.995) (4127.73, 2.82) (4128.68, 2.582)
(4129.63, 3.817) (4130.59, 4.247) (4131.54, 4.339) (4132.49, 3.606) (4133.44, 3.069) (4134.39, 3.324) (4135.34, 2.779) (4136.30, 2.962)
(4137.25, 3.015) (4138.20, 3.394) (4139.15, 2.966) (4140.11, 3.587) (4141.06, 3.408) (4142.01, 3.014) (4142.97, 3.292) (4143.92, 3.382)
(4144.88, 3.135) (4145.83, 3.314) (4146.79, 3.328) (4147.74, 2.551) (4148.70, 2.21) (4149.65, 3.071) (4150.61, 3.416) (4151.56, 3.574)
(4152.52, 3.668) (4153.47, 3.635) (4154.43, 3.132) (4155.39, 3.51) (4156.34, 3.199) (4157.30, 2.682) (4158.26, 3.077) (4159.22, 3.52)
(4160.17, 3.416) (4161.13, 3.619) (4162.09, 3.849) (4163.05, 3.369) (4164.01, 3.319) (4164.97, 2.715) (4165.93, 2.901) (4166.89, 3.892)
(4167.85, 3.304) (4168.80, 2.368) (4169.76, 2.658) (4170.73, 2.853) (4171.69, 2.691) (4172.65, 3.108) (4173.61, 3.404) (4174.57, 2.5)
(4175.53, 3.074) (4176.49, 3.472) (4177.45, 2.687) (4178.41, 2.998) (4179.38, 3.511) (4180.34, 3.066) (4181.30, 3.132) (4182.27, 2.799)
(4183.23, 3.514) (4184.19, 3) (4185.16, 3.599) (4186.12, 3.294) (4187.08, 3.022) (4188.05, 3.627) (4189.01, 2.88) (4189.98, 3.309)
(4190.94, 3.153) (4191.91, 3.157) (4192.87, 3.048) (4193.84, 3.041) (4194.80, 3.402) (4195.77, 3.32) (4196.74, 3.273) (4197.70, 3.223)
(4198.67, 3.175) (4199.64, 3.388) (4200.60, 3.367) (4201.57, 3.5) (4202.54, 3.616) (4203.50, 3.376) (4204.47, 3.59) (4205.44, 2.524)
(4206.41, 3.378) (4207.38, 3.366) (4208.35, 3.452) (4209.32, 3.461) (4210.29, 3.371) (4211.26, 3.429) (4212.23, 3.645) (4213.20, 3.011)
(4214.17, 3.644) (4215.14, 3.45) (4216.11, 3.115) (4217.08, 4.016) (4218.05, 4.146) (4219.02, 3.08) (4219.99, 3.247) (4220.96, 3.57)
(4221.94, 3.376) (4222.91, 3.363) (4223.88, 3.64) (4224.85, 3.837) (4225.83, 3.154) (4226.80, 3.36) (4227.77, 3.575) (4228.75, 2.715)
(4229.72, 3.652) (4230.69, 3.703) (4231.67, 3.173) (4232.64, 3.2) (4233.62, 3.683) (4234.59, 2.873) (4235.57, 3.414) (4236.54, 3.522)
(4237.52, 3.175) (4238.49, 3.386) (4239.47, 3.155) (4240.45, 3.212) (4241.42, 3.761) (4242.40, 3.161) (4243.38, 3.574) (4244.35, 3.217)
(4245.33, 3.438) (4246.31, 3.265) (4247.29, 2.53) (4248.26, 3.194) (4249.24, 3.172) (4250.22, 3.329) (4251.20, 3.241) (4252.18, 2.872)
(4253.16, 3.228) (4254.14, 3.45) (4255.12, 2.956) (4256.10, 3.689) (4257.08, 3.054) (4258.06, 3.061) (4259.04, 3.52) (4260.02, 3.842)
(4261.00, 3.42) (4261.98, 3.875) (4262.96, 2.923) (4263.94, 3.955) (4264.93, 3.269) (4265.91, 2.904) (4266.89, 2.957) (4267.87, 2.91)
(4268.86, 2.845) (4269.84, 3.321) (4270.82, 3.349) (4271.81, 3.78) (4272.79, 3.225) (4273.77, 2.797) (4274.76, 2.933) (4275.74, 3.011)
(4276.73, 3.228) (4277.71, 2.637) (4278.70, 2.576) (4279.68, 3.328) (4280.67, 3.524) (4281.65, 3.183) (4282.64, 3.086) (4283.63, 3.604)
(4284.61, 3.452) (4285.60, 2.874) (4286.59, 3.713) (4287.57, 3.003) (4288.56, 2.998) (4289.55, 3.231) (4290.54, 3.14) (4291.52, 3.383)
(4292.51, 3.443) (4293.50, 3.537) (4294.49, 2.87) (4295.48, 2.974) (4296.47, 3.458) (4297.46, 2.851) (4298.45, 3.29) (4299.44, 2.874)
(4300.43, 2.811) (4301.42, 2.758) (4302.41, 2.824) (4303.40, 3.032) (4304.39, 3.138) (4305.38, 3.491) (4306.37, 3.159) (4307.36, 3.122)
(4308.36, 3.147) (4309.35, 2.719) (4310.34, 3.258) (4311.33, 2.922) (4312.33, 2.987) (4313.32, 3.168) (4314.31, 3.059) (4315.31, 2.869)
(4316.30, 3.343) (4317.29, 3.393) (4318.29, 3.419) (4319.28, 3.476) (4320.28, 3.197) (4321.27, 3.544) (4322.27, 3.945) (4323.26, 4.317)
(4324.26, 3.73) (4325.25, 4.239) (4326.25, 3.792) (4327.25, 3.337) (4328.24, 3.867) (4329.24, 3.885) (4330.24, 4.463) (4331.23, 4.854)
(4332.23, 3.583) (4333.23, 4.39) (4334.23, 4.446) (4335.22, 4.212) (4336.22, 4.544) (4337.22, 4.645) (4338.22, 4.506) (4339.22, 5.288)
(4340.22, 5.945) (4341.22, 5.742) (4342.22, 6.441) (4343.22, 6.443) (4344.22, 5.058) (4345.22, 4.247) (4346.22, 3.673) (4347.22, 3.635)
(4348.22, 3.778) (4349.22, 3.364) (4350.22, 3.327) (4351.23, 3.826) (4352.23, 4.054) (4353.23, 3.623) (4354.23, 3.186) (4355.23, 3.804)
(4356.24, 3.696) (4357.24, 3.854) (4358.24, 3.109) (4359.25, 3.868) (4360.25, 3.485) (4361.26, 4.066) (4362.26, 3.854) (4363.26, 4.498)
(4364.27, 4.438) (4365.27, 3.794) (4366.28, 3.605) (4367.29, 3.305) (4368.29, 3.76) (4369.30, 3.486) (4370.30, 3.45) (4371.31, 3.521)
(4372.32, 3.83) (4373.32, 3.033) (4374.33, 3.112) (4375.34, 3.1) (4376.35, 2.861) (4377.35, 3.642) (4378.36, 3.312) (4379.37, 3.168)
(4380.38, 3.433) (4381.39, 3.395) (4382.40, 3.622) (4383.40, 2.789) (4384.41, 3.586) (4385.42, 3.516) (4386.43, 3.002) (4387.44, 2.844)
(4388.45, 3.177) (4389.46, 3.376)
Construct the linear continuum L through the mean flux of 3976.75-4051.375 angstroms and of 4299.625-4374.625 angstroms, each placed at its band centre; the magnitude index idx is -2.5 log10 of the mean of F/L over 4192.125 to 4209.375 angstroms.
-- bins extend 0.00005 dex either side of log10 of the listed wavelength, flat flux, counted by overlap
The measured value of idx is 0.11 mag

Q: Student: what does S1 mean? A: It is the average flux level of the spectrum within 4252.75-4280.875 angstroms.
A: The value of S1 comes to 3.22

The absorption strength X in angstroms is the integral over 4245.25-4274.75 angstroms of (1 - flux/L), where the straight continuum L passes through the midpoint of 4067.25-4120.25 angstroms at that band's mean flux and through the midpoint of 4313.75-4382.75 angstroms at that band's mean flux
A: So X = 4.47 angstroms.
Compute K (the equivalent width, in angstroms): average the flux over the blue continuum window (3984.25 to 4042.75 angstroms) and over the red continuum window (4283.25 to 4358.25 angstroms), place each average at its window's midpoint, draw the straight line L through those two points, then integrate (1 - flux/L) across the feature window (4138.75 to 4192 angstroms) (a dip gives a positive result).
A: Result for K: 6.0 angstroms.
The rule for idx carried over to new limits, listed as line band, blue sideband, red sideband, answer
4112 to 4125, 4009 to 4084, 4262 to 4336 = 0.080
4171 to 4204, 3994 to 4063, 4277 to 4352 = 0.133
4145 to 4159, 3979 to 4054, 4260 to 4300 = 0.048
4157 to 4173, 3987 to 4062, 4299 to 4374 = 0.167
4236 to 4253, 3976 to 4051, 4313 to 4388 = 0.141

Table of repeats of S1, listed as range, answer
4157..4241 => 3.28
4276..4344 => 3.62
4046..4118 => 3.72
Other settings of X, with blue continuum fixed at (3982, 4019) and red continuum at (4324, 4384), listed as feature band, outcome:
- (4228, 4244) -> 1.81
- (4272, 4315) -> 8.24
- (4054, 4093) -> -3.59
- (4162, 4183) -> 3.42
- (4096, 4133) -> 0.65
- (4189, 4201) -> 1.55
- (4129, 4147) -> 1.24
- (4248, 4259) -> 1.66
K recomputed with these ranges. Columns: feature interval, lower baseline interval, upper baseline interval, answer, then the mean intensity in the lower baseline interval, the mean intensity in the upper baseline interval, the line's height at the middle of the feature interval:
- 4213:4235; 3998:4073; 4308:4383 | 1.94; 3.64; 3.83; 3.75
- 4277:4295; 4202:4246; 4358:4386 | 1.31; 3.4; 3.52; 3.45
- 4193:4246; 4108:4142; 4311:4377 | 2.12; 3.23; 3.9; 3.52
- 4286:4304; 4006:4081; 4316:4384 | 3.46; 3.66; 3.91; 3.86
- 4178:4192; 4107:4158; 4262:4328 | 0.07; 3.22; 3.23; 3.22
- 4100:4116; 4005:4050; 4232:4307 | -0.51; 3.48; 3.21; 3.39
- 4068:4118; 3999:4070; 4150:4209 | -3.06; 3.62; 3.22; 3.46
